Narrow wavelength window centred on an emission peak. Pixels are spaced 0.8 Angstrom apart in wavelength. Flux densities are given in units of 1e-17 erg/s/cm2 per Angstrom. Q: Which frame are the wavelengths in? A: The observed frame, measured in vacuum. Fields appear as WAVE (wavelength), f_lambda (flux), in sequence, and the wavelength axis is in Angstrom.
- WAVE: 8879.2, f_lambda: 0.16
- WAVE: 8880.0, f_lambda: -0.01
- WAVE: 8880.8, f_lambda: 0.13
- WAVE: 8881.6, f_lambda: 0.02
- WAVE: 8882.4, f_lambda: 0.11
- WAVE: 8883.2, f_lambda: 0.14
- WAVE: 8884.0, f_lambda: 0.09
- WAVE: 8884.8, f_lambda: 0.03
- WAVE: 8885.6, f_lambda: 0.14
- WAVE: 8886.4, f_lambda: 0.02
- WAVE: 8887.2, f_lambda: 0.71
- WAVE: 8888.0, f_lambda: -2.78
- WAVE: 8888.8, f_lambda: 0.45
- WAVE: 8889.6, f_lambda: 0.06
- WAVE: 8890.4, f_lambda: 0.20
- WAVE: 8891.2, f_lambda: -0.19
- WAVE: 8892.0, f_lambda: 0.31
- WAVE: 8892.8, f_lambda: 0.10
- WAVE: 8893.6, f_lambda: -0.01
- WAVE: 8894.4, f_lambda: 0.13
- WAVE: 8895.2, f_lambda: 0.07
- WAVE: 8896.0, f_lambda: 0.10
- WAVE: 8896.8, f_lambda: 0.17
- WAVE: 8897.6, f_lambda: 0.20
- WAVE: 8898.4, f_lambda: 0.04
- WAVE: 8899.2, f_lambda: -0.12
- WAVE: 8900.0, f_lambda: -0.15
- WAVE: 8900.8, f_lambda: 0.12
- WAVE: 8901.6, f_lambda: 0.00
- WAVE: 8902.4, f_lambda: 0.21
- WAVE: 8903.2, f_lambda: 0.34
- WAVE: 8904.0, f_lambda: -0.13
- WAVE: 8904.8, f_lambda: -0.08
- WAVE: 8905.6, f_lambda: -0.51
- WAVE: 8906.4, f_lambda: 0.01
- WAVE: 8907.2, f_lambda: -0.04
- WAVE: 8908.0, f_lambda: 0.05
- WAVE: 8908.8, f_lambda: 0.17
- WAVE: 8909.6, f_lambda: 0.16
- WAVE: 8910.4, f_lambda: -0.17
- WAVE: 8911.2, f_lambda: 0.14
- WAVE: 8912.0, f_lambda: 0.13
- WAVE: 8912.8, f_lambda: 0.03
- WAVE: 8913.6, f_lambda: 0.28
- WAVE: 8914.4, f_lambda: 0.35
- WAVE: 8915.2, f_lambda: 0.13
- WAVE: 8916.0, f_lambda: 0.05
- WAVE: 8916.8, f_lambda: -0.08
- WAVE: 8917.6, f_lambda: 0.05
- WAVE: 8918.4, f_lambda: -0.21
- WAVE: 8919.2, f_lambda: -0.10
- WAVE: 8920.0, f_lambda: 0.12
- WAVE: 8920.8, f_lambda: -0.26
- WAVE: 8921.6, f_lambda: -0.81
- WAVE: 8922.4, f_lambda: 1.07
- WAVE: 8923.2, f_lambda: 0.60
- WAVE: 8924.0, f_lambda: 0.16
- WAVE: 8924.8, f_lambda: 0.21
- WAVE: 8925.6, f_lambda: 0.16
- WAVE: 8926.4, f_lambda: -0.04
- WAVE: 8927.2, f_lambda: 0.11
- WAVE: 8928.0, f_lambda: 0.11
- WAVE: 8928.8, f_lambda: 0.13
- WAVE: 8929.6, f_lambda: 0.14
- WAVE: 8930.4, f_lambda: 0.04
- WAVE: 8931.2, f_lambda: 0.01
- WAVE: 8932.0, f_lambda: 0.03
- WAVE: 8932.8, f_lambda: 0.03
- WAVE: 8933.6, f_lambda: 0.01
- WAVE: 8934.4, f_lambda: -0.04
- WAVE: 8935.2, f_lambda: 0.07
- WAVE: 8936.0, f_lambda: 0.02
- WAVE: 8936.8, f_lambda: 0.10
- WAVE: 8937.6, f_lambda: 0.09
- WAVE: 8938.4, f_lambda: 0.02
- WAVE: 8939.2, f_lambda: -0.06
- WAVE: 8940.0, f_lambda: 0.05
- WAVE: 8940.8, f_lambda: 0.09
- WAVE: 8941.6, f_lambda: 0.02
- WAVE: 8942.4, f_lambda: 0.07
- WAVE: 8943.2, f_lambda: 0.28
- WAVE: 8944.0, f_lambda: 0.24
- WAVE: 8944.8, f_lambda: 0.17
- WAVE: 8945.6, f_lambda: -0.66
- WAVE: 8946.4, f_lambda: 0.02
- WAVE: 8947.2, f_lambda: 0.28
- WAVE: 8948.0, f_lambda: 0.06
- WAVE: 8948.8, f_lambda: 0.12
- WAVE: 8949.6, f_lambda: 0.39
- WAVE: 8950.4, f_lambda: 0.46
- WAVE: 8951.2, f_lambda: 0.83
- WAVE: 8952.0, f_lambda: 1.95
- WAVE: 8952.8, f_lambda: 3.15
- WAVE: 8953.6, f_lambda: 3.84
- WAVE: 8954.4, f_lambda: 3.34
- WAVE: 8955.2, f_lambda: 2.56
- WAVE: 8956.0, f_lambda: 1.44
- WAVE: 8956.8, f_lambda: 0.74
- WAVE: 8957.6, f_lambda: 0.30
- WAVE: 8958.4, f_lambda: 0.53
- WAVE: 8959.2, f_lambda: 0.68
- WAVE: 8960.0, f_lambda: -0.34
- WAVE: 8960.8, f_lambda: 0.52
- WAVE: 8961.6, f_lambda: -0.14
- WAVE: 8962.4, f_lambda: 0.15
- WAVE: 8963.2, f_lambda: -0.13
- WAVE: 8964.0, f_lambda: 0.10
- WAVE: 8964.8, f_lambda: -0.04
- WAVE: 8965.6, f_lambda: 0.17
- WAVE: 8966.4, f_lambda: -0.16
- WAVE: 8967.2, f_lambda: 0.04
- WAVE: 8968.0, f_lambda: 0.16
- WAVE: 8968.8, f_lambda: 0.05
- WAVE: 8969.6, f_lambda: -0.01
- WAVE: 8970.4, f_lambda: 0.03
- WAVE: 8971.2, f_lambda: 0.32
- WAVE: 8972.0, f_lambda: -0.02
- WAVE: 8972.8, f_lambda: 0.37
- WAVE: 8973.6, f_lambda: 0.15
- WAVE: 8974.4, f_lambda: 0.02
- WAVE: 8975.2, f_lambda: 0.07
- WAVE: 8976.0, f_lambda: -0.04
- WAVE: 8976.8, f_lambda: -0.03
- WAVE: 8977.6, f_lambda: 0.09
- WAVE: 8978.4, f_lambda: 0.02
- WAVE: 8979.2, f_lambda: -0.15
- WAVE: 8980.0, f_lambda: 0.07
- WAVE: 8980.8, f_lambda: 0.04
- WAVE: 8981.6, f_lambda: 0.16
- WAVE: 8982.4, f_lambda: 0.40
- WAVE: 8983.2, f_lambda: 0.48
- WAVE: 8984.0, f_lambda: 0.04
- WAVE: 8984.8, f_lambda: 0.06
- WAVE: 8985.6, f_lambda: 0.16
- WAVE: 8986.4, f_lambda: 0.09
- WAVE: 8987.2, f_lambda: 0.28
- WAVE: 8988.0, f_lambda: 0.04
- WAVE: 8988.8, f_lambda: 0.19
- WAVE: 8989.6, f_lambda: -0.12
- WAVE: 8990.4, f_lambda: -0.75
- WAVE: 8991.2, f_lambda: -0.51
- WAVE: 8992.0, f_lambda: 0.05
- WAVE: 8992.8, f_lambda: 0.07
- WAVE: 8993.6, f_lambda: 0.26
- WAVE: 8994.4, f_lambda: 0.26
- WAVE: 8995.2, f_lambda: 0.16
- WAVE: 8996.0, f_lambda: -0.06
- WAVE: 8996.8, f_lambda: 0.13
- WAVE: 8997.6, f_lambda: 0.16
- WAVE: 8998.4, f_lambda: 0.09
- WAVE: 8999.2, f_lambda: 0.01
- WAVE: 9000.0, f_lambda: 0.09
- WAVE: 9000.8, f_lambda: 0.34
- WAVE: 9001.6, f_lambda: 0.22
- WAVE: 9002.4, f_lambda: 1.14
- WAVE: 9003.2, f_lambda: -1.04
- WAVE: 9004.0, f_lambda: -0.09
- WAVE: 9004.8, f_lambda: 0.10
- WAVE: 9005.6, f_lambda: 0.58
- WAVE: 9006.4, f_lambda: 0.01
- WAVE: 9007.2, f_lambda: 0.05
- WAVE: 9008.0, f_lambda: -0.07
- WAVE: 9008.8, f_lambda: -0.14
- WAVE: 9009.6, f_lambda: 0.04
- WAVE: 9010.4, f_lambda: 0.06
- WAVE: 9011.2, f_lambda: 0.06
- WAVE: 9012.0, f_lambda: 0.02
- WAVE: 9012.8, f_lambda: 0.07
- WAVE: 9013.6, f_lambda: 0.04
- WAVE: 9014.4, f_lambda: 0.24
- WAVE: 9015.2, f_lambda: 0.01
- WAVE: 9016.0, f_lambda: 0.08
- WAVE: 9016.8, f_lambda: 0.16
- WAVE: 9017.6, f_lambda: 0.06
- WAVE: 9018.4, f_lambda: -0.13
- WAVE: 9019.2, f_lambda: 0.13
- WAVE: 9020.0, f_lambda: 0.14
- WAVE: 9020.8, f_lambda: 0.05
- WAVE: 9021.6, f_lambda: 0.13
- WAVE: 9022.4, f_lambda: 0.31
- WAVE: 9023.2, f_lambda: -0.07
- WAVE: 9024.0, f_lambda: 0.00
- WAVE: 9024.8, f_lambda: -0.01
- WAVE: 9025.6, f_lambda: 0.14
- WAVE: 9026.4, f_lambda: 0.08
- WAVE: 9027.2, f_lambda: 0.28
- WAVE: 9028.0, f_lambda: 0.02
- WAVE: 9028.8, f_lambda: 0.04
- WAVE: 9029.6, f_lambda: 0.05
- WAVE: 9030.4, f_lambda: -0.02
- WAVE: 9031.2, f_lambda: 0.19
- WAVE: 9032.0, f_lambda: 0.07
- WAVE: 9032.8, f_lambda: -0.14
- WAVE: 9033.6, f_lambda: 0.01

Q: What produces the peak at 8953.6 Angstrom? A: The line [O III]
